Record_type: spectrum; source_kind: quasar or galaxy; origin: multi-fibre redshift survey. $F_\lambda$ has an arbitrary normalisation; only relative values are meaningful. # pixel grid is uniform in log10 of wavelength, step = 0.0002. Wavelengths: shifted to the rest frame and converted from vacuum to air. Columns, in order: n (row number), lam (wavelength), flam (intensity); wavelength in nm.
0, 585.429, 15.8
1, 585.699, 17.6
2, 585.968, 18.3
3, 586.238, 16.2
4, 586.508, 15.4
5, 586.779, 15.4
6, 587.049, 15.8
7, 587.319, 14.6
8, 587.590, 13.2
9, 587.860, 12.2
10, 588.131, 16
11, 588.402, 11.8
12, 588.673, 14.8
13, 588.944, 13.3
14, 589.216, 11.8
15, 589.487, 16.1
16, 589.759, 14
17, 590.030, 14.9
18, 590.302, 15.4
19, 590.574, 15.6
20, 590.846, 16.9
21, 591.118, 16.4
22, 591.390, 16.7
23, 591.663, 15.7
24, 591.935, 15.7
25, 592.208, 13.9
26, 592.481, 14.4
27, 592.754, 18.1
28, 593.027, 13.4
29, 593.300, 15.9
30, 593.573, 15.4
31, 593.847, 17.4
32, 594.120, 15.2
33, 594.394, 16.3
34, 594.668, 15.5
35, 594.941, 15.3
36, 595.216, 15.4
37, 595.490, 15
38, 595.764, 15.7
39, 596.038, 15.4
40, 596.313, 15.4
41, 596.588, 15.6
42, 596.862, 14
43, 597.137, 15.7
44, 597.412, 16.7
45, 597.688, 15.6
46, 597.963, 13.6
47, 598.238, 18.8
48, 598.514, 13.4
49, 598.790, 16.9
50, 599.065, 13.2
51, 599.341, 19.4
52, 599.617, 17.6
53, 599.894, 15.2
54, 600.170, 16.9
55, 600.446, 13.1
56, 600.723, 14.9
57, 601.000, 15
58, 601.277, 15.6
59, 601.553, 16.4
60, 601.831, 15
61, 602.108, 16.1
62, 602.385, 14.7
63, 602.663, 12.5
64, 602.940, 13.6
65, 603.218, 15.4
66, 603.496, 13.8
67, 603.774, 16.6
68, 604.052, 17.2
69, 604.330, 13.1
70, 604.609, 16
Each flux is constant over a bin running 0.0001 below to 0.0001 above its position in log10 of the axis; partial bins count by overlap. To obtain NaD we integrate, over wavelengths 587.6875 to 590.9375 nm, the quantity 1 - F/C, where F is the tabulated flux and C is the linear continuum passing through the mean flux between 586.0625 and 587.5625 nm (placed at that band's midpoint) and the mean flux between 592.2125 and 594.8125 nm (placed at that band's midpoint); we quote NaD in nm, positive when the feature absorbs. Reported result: 0.24 nm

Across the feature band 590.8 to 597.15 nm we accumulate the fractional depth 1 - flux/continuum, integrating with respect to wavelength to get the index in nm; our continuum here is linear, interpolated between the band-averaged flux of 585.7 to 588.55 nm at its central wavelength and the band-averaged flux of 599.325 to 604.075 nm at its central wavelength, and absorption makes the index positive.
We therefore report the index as -0.17 nm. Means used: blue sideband 15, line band 15.6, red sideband 15.4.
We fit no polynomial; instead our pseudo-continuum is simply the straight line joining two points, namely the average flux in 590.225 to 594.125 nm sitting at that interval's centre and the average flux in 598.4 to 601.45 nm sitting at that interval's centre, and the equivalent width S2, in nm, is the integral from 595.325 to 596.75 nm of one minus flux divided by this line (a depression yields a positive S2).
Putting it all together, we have 0.03 nm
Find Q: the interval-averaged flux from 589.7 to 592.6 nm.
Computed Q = 15.5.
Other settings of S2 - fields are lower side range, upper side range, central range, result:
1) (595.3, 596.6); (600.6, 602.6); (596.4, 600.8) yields -0.09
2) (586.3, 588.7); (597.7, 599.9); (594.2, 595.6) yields 0.00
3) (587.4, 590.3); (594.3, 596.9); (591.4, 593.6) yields -0.10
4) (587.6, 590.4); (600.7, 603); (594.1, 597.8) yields -0.26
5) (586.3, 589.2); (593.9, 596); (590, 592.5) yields -0.13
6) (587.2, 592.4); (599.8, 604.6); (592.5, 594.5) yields -0.15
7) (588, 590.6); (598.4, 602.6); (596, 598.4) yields -0.07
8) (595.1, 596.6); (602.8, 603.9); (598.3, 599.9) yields -0.11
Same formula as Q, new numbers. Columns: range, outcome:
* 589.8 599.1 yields 15.6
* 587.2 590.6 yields 14.1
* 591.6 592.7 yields 15.1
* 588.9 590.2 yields 14.1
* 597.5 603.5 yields 15.3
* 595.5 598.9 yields 15.5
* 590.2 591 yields 16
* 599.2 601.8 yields 16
